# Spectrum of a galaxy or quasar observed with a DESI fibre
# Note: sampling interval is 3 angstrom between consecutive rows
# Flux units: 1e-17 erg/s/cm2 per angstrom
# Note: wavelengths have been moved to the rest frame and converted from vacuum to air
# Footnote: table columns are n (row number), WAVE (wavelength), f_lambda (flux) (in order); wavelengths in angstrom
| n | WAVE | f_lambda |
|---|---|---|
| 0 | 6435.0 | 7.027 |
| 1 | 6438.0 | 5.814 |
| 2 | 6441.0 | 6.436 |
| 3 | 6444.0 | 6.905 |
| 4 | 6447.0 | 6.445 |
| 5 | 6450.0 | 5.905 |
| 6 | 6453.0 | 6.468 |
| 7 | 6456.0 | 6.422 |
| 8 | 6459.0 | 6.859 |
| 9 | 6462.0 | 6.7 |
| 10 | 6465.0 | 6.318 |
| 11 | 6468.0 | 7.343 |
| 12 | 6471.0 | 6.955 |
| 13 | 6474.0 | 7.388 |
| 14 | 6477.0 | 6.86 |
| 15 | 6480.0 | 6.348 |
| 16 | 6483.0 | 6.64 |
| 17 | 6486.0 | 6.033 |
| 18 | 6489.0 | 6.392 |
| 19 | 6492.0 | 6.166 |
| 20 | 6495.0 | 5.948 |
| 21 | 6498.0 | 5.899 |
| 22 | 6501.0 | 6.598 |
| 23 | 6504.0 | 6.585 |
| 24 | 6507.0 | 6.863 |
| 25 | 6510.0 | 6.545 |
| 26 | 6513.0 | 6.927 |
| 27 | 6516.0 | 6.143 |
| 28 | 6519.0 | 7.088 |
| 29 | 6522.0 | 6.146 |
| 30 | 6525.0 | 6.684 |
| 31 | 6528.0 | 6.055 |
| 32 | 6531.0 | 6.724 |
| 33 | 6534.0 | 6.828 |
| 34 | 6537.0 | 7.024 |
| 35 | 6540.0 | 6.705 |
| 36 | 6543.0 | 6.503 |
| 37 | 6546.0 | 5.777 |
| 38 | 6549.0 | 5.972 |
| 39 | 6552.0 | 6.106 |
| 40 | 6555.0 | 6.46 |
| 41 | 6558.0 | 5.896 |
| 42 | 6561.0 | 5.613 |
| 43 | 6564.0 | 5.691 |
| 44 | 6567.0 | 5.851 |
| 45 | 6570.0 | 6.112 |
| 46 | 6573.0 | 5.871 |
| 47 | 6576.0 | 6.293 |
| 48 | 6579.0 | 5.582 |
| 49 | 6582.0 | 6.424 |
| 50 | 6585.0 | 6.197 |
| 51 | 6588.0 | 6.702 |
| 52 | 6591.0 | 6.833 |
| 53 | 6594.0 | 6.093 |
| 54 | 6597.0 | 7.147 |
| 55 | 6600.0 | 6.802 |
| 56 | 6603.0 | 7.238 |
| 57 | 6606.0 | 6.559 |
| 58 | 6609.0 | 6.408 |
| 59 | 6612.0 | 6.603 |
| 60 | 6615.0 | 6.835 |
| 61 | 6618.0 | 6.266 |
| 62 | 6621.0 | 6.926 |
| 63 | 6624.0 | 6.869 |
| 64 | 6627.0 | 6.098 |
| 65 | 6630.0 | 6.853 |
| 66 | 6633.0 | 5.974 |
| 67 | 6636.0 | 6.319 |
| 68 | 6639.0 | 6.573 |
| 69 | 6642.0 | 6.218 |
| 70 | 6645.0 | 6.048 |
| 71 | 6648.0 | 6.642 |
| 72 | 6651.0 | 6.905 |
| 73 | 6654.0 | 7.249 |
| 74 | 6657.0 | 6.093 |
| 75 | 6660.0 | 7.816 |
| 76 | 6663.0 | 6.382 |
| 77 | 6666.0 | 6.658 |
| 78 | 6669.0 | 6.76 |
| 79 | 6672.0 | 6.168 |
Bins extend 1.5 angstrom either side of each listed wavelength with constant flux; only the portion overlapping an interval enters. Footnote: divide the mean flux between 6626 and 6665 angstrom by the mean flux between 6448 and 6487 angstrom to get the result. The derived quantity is 0.99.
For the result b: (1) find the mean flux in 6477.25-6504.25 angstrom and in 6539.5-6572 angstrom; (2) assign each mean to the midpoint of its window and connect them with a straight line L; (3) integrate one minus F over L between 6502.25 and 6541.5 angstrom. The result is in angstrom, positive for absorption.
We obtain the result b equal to -2.9 angstrom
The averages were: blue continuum 6.3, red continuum 6.04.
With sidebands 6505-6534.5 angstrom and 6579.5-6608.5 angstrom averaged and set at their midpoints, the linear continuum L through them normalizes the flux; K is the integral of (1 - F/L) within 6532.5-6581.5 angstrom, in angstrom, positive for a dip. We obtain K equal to 3.4 angstrom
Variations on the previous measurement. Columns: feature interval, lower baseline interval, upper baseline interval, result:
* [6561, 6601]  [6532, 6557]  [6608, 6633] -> 1.5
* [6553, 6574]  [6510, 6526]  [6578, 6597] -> 1.7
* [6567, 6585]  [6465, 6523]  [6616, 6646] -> 1.2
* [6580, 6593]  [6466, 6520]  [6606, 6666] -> 0.2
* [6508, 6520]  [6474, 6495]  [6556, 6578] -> -0.8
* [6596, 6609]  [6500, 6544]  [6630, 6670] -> -0.5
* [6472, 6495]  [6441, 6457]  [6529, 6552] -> -0.3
